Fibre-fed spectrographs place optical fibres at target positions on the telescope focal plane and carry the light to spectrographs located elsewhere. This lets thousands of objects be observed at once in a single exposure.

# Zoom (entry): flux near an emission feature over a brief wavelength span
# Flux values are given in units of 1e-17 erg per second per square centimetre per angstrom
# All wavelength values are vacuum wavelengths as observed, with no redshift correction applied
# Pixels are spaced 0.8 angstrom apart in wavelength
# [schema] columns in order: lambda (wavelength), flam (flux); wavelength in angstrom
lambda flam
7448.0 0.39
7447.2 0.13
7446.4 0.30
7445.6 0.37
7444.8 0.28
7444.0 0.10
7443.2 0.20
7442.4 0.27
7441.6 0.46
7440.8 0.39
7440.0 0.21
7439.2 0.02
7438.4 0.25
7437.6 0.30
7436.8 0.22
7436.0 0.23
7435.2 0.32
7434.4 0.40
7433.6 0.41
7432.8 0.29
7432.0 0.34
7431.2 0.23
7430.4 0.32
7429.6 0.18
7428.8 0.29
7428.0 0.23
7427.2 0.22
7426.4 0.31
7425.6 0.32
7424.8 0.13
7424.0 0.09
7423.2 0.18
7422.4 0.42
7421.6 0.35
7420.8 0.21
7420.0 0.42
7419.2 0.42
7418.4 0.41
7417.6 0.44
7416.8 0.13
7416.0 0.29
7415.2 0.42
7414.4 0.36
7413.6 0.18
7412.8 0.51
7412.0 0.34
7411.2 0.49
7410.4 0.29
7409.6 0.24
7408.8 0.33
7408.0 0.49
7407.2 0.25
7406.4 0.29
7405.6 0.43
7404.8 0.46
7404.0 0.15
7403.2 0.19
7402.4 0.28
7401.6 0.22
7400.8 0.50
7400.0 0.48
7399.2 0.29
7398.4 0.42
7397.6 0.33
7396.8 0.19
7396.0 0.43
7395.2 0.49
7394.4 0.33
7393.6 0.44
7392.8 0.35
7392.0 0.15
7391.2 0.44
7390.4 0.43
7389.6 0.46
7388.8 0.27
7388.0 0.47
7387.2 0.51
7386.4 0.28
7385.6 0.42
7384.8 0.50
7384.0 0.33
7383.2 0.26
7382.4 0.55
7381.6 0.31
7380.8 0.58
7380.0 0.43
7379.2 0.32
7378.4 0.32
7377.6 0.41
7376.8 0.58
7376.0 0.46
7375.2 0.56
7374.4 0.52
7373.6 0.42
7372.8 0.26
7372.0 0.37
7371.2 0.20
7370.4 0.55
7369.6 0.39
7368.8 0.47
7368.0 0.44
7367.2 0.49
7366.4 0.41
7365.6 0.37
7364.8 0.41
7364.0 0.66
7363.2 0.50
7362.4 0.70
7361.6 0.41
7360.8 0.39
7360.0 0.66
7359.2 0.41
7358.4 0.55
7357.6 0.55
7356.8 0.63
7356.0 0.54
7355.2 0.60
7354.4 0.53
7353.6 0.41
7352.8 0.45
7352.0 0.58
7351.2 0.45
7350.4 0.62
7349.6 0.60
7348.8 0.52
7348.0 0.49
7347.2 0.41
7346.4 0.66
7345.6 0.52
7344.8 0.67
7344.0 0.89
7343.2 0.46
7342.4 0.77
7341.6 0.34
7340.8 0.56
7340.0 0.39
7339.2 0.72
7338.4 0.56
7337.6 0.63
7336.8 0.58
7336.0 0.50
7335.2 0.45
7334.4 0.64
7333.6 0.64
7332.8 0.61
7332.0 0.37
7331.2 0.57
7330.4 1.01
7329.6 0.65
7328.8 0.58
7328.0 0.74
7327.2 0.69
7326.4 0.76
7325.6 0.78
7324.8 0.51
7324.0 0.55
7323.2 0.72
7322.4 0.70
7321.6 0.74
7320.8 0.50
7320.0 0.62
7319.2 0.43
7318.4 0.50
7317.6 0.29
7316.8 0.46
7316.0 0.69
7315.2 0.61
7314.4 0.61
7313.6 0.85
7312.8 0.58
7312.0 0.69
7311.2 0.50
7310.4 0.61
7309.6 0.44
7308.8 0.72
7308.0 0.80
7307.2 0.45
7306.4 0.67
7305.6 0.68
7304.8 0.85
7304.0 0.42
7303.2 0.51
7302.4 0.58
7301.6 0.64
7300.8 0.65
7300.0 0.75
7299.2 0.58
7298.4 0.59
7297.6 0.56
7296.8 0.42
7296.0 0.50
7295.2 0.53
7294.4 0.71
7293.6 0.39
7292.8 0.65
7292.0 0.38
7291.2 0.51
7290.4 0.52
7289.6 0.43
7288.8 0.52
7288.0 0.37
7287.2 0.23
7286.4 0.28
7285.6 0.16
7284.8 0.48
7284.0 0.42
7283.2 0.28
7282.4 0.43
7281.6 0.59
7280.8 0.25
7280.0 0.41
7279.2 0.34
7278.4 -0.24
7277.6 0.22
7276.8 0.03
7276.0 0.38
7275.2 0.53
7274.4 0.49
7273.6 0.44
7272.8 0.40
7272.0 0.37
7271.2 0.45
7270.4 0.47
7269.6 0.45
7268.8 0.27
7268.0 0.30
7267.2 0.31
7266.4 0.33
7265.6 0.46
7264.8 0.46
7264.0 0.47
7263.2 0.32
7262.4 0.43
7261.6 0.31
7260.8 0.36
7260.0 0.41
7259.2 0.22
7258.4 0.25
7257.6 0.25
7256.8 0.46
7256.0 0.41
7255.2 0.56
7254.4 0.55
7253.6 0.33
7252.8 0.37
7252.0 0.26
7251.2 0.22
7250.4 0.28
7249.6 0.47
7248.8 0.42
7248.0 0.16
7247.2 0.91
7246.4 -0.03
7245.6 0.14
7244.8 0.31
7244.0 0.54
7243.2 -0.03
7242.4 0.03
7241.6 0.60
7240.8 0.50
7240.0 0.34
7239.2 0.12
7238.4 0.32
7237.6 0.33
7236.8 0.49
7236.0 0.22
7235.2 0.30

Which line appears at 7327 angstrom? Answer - Mg II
